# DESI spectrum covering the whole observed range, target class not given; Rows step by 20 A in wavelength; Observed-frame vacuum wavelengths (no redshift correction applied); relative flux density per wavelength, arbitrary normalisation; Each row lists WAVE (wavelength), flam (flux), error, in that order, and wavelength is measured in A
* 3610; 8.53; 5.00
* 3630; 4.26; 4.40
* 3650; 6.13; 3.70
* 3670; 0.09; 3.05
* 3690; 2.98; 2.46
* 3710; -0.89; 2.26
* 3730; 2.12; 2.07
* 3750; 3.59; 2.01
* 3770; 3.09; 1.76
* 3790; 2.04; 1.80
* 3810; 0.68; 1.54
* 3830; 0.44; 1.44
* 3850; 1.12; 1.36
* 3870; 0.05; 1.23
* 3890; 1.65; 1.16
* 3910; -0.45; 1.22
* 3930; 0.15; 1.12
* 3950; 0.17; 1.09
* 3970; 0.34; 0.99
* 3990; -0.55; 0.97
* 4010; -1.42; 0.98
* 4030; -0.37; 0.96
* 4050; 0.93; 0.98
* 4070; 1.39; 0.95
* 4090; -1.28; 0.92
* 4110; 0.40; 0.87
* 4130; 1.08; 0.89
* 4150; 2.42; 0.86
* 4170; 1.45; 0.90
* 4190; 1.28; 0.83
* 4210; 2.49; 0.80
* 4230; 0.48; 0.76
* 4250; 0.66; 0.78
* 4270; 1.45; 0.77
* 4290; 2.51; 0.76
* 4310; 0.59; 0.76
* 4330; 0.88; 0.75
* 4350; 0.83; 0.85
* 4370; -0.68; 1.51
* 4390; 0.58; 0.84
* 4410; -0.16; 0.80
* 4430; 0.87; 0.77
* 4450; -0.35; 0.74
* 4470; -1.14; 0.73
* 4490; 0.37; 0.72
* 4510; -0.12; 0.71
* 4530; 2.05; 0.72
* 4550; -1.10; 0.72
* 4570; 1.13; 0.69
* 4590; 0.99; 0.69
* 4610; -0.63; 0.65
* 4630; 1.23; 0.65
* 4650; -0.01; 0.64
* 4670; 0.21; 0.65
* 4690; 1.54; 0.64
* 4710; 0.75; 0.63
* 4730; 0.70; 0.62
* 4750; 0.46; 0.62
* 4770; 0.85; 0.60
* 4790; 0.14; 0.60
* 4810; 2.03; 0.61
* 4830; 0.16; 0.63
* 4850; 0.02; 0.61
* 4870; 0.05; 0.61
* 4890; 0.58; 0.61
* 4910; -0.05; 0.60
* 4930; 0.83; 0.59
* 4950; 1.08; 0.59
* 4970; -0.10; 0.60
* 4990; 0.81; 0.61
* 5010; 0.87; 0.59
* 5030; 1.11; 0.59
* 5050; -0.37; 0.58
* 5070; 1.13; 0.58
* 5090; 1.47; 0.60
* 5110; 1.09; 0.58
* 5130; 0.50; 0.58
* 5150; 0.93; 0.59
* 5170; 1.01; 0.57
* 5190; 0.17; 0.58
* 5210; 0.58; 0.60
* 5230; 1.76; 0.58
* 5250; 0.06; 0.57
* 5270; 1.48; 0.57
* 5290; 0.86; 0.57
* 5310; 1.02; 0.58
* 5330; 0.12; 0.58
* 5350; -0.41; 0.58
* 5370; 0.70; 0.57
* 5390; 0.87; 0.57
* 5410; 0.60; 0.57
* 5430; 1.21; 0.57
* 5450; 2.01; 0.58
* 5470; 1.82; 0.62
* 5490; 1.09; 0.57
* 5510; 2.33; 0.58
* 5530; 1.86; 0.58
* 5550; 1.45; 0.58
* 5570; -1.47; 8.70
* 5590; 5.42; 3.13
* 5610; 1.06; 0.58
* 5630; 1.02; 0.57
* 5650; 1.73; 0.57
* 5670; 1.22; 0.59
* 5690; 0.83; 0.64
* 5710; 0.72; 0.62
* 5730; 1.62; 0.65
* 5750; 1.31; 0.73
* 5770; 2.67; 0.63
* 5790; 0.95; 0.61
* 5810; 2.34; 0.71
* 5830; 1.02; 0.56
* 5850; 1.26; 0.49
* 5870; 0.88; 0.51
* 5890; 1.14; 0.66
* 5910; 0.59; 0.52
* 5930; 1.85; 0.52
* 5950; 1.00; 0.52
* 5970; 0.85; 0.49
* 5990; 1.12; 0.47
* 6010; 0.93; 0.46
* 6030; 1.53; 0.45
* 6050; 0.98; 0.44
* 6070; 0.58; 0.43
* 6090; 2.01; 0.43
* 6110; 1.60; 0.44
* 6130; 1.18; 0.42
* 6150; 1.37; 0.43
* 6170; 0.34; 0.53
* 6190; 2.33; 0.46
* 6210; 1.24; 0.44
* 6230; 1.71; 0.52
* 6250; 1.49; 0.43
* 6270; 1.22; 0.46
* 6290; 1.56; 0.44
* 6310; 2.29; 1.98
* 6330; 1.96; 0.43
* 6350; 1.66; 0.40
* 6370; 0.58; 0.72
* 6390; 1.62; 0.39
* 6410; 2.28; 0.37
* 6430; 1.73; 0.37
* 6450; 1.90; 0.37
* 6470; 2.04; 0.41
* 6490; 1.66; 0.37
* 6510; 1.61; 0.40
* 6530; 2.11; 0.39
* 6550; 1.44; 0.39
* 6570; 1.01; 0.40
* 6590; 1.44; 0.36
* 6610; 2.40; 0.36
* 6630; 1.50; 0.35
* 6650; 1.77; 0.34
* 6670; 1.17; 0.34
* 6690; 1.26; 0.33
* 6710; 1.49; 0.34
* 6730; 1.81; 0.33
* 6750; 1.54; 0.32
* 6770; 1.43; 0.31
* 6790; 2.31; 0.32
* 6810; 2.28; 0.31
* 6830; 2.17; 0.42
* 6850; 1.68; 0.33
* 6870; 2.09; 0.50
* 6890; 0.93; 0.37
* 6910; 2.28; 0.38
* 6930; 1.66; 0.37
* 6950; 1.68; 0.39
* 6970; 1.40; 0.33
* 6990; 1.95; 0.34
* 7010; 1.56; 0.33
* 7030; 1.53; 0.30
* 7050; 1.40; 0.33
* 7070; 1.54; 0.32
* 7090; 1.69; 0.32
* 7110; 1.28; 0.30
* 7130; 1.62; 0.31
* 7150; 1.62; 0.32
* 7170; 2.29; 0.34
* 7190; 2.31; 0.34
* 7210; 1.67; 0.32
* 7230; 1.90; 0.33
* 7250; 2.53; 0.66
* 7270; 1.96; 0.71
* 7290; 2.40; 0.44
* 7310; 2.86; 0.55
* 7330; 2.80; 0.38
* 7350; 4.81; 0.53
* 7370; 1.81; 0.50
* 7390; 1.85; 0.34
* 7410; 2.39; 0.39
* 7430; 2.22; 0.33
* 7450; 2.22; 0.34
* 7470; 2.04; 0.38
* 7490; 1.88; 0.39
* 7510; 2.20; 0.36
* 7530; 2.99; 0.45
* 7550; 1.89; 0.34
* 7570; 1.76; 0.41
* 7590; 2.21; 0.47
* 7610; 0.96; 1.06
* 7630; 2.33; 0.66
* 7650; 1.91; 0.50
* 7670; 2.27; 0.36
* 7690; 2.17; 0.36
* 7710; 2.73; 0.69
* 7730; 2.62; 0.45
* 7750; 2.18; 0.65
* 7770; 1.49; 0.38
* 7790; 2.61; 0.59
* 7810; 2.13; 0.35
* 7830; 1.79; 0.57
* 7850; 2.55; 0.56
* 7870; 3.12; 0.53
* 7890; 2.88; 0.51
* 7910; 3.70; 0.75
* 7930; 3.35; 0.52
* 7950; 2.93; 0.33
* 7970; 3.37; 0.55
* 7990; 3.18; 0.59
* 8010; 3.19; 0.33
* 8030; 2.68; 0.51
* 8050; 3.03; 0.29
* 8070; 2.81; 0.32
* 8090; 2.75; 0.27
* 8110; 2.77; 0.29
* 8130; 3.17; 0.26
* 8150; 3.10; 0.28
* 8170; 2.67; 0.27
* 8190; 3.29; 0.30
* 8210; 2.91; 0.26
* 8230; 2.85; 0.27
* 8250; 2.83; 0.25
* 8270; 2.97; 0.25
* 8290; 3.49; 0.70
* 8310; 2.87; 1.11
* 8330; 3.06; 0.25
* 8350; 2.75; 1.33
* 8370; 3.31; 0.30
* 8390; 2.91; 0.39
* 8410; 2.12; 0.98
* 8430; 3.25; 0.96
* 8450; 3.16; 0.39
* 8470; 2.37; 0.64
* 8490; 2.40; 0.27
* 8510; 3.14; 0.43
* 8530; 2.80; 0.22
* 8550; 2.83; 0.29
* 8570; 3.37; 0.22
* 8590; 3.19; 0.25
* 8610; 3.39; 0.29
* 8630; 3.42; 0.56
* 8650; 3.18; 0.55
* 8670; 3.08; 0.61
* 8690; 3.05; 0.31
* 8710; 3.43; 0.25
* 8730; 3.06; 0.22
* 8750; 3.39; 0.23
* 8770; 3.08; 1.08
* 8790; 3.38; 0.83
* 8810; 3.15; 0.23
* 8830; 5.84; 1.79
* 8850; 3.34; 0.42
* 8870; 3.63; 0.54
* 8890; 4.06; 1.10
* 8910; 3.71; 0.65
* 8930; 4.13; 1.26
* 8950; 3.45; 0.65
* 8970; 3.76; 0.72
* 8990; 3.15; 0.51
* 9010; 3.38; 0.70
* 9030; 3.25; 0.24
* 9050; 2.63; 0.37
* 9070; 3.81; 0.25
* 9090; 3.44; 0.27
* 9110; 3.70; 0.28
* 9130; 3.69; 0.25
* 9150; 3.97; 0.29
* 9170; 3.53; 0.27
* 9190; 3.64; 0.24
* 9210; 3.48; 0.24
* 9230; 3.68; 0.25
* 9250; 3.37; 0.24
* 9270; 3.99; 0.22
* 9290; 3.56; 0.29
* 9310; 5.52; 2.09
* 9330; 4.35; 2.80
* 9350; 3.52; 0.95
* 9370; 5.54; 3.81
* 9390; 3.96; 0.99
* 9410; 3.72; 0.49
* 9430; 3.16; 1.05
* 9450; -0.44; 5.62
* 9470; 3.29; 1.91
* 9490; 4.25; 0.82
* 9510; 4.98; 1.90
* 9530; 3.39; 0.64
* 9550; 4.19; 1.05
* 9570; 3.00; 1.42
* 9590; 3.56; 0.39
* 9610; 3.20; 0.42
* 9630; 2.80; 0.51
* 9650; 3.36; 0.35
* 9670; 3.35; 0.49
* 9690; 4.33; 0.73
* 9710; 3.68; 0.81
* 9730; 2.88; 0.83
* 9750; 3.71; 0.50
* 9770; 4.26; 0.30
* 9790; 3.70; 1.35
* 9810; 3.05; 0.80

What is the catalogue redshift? 0.97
